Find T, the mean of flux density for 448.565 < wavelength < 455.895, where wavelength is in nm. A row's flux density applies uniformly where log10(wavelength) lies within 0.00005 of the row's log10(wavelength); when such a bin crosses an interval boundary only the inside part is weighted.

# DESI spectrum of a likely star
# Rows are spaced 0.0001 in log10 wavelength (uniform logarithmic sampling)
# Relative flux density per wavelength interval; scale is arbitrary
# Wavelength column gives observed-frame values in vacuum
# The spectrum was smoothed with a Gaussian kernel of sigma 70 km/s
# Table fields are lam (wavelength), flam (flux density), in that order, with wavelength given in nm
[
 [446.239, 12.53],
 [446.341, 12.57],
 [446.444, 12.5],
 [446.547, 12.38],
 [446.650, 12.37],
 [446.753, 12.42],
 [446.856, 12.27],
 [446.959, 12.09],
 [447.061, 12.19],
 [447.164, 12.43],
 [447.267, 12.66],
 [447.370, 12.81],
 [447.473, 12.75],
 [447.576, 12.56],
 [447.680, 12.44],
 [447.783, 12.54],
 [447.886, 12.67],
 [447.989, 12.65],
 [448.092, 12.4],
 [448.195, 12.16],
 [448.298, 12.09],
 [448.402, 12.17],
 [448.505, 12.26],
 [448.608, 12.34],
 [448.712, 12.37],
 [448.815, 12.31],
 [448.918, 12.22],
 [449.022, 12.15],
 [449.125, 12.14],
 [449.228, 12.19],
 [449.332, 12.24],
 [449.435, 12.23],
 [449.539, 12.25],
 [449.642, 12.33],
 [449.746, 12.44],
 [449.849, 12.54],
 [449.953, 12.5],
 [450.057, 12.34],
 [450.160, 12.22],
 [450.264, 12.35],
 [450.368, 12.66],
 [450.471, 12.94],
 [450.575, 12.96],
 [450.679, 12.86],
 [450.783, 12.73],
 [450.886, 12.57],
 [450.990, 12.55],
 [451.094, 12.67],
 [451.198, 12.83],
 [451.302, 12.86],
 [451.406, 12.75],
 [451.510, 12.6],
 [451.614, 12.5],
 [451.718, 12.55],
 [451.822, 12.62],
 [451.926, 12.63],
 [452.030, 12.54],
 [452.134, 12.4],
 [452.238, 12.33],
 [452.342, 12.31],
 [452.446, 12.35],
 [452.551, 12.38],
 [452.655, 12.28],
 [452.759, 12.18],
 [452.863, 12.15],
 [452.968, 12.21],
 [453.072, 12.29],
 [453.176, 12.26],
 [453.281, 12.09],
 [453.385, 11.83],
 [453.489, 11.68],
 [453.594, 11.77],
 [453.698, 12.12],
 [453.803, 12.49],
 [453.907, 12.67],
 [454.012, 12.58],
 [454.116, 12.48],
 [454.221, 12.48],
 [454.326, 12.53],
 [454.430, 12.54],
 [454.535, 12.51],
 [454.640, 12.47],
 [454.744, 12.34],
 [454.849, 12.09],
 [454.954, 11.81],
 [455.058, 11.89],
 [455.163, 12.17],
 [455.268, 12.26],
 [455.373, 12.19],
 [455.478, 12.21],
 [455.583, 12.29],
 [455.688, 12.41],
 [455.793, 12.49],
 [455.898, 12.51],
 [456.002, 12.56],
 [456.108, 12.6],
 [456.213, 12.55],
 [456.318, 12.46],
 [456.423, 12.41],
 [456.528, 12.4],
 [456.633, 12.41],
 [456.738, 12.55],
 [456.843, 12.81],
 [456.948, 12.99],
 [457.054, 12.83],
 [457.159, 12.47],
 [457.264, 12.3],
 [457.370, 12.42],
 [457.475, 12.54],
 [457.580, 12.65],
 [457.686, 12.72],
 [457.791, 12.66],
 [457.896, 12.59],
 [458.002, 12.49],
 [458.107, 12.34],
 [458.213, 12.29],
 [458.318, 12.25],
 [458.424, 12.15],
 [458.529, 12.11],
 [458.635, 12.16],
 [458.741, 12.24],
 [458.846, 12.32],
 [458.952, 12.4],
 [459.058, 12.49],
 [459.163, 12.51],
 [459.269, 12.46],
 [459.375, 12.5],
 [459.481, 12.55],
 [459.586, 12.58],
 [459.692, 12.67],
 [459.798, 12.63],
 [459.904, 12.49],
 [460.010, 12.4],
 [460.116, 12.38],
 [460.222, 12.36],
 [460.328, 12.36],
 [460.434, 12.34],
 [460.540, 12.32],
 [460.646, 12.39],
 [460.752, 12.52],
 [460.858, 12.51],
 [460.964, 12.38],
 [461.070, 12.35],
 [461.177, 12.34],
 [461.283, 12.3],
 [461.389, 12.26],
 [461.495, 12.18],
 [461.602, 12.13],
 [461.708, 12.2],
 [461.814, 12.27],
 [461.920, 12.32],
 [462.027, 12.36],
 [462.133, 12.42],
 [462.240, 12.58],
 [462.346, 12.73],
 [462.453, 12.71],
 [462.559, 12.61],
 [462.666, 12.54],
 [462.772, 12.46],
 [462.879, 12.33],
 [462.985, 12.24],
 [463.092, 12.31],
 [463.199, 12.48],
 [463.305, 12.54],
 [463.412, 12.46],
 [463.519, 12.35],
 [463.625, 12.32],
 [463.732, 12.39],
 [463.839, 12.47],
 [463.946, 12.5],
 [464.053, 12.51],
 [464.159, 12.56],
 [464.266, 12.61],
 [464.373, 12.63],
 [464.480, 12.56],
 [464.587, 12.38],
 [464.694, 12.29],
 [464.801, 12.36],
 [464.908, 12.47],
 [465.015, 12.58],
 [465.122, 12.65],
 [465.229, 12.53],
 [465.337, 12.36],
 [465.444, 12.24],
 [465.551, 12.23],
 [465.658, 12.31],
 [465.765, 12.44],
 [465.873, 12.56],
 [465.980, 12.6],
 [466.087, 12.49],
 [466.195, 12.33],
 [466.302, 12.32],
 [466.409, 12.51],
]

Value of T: 12.4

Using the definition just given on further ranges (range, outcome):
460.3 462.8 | 12.4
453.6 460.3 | 12.4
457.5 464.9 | 12.4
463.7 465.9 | 12.5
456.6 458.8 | 12.5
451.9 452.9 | 12.4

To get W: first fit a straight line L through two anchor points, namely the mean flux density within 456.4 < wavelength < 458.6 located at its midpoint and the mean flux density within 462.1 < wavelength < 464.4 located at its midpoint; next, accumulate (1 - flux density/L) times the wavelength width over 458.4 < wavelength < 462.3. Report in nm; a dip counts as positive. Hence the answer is 0.04 nm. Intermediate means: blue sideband 12.5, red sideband 12.5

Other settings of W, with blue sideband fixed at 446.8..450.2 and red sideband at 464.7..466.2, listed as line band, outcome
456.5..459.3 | -0.014 nm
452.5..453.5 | 0.019 nm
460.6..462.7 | 0.002 nm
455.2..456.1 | 0.001 nm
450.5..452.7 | -0.038 nm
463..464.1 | 0.000 nm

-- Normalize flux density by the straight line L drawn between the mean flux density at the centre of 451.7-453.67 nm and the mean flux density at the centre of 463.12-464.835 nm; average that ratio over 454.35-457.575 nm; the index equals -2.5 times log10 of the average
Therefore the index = -0.01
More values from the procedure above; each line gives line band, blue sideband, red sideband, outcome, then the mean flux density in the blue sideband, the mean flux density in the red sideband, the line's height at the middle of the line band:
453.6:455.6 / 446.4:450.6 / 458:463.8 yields 0.01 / 12.4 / 12.4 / 12.4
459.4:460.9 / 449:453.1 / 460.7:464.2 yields 0.00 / 12.5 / 12.4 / 12.4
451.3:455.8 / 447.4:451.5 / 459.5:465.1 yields 0.01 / 12.5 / 12.4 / 12.5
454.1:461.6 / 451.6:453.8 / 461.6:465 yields -0.01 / 12.3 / 12.4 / 12.4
